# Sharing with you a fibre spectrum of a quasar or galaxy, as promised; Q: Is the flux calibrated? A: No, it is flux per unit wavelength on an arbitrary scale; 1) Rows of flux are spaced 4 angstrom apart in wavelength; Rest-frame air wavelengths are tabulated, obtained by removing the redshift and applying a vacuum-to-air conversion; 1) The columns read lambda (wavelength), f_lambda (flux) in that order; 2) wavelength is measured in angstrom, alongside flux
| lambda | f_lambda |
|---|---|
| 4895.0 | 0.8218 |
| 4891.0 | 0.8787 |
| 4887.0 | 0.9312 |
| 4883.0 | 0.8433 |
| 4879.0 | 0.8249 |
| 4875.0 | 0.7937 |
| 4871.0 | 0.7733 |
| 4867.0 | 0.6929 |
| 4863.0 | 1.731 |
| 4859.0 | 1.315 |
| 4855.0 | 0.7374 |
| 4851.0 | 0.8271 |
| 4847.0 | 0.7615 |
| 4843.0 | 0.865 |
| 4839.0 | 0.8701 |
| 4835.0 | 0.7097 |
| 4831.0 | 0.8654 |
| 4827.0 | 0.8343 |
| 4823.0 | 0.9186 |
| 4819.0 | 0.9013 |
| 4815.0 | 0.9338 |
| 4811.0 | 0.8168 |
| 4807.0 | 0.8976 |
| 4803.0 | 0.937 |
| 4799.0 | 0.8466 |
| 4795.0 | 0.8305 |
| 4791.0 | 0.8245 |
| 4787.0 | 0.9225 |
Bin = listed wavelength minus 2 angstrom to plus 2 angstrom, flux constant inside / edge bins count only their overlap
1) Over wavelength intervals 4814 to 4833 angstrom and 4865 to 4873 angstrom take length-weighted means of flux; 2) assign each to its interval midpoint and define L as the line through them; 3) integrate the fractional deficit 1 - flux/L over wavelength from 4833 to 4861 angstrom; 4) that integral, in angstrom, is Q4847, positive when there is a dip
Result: -2.3 angstrom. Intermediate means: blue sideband 0.888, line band 0.869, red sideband 0.733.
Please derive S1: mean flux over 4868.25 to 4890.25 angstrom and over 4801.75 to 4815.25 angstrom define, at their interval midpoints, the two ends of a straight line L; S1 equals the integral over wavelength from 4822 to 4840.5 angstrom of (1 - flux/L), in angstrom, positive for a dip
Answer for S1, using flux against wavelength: 0.8 angstrom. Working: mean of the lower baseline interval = 0.889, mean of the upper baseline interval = 0.831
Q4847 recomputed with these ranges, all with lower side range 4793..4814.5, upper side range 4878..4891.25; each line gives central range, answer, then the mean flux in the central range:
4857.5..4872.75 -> -4.49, 1.13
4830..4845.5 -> 0.85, 0.823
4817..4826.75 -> -0.29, 0.896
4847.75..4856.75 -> 0.94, 0.781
